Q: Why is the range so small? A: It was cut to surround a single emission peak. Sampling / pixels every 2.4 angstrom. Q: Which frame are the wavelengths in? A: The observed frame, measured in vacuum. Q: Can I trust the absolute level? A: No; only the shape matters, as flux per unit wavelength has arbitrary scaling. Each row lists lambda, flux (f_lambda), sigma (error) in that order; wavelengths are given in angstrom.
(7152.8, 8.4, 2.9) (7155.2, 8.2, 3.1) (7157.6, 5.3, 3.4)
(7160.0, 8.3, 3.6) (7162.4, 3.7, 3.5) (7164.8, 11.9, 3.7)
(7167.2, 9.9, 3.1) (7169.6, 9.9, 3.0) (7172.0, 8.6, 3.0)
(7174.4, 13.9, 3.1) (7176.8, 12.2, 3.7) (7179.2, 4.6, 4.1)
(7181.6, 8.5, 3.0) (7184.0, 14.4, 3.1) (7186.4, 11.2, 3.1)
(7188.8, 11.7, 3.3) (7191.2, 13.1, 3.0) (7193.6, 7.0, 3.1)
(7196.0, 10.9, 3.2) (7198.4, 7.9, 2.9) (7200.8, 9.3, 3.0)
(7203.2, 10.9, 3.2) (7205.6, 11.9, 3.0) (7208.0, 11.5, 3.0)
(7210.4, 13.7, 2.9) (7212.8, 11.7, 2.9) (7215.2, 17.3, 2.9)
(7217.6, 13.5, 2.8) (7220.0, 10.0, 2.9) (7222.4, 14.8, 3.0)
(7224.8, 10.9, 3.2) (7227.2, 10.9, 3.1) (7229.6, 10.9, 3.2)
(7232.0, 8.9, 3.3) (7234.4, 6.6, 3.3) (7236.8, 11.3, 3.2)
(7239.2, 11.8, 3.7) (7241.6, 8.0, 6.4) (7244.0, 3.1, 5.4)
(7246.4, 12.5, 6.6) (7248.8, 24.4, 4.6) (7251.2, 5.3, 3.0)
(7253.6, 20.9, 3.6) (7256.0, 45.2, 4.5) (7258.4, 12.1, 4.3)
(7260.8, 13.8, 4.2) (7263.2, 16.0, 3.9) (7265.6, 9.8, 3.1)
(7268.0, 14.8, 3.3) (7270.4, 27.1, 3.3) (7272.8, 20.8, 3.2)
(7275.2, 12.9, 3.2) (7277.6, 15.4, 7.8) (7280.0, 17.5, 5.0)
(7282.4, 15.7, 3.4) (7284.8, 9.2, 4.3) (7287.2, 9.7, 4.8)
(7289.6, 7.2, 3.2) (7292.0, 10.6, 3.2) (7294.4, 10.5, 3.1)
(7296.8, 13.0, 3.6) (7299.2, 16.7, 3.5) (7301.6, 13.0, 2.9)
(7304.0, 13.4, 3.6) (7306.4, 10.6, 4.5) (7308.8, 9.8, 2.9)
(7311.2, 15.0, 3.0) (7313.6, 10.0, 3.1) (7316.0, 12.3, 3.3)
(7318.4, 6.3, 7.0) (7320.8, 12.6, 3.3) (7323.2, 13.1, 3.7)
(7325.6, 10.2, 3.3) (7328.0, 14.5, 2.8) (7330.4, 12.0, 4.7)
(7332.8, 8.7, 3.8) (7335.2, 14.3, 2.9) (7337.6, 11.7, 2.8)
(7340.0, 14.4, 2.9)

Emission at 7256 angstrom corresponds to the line [S II] 6716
